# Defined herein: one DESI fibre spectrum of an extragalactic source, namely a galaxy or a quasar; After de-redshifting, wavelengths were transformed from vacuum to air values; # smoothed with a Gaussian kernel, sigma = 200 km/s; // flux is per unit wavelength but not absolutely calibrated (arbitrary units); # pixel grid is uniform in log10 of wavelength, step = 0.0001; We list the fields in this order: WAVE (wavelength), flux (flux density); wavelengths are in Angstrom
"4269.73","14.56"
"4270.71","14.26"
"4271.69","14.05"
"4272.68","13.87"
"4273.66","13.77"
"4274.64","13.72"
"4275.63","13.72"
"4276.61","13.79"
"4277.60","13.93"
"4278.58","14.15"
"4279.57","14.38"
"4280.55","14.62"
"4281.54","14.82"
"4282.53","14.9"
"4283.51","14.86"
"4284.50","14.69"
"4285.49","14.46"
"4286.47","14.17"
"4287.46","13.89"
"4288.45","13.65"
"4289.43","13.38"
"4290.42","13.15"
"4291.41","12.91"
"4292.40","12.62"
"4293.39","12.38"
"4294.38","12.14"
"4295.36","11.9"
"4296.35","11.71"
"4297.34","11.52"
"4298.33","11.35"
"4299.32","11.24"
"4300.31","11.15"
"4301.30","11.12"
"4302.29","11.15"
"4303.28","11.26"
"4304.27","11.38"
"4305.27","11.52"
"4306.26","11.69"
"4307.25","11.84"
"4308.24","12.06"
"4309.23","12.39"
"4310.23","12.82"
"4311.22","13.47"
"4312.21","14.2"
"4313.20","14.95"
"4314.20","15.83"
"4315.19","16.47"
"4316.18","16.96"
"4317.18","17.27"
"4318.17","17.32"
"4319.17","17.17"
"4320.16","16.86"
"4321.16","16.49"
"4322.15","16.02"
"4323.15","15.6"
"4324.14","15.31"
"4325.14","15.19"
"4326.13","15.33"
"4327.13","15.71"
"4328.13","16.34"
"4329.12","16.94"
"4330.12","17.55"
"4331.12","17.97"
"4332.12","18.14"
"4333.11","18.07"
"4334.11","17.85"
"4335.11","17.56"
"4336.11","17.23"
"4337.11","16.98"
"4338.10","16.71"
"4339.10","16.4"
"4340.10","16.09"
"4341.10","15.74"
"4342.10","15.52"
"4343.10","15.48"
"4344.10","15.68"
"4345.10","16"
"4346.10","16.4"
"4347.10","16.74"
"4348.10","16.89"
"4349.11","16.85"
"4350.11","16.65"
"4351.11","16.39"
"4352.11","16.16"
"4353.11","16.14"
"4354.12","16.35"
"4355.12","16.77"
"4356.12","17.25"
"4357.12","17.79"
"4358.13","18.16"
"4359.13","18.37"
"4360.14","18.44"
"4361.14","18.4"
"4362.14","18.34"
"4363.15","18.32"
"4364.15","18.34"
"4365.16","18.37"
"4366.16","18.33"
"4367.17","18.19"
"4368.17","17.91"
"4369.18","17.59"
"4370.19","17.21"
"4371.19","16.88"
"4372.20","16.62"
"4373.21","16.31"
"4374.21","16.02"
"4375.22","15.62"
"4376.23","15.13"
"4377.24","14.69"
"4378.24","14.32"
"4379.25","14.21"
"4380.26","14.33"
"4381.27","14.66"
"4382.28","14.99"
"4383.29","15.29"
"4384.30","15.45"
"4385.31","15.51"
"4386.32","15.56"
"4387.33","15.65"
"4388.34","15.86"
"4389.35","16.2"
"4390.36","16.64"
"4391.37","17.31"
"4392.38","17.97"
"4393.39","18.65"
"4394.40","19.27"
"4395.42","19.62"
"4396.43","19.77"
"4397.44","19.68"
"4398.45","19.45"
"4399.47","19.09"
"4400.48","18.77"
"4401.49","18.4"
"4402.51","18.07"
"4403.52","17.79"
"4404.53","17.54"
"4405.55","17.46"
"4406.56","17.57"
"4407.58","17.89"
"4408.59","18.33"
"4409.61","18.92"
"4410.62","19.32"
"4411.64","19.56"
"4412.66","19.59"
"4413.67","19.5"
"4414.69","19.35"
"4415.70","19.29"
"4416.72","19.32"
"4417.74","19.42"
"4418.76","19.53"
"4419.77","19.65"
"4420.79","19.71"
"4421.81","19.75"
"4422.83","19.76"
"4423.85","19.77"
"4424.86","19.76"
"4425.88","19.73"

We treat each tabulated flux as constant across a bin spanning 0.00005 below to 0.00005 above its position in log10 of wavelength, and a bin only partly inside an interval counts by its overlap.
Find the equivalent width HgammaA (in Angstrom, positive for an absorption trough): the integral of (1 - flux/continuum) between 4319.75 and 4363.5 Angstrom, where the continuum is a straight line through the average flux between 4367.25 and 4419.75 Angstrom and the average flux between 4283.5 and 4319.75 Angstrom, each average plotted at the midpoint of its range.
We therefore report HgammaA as -4.9 Angstrom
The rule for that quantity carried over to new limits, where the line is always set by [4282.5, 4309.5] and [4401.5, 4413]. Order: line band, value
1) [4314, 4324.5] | -2.2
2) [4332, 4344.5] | -1.7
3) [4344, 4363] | -1.9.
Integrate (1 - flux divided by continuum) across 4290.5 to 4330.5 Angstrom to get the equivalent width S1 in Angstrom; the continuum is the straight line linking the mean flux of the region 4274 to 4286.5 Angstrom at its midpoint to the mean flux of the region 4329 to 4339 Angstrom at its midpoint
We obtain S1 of 5.6 Angstrom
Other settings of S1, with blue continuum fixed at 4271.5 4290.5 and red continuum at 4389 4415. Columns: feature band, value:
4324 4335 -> -0.7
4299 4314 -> 2.8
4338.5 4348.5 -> 0.2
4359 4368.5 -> -0.6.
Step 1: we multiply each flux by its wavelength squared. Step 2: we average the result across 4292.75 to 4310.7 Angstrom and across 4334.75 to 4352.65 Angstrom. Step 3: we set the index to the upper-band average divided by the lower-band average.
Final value 1.4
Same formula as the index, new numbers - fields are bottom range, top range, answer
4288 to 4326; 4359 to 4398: 1.29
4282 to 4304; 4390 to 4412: 1.53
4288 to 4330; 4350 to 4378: 1.27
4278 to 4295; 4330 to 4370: 1.28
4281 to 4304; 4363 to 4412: 1.41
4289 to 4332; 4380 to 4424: 1.34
